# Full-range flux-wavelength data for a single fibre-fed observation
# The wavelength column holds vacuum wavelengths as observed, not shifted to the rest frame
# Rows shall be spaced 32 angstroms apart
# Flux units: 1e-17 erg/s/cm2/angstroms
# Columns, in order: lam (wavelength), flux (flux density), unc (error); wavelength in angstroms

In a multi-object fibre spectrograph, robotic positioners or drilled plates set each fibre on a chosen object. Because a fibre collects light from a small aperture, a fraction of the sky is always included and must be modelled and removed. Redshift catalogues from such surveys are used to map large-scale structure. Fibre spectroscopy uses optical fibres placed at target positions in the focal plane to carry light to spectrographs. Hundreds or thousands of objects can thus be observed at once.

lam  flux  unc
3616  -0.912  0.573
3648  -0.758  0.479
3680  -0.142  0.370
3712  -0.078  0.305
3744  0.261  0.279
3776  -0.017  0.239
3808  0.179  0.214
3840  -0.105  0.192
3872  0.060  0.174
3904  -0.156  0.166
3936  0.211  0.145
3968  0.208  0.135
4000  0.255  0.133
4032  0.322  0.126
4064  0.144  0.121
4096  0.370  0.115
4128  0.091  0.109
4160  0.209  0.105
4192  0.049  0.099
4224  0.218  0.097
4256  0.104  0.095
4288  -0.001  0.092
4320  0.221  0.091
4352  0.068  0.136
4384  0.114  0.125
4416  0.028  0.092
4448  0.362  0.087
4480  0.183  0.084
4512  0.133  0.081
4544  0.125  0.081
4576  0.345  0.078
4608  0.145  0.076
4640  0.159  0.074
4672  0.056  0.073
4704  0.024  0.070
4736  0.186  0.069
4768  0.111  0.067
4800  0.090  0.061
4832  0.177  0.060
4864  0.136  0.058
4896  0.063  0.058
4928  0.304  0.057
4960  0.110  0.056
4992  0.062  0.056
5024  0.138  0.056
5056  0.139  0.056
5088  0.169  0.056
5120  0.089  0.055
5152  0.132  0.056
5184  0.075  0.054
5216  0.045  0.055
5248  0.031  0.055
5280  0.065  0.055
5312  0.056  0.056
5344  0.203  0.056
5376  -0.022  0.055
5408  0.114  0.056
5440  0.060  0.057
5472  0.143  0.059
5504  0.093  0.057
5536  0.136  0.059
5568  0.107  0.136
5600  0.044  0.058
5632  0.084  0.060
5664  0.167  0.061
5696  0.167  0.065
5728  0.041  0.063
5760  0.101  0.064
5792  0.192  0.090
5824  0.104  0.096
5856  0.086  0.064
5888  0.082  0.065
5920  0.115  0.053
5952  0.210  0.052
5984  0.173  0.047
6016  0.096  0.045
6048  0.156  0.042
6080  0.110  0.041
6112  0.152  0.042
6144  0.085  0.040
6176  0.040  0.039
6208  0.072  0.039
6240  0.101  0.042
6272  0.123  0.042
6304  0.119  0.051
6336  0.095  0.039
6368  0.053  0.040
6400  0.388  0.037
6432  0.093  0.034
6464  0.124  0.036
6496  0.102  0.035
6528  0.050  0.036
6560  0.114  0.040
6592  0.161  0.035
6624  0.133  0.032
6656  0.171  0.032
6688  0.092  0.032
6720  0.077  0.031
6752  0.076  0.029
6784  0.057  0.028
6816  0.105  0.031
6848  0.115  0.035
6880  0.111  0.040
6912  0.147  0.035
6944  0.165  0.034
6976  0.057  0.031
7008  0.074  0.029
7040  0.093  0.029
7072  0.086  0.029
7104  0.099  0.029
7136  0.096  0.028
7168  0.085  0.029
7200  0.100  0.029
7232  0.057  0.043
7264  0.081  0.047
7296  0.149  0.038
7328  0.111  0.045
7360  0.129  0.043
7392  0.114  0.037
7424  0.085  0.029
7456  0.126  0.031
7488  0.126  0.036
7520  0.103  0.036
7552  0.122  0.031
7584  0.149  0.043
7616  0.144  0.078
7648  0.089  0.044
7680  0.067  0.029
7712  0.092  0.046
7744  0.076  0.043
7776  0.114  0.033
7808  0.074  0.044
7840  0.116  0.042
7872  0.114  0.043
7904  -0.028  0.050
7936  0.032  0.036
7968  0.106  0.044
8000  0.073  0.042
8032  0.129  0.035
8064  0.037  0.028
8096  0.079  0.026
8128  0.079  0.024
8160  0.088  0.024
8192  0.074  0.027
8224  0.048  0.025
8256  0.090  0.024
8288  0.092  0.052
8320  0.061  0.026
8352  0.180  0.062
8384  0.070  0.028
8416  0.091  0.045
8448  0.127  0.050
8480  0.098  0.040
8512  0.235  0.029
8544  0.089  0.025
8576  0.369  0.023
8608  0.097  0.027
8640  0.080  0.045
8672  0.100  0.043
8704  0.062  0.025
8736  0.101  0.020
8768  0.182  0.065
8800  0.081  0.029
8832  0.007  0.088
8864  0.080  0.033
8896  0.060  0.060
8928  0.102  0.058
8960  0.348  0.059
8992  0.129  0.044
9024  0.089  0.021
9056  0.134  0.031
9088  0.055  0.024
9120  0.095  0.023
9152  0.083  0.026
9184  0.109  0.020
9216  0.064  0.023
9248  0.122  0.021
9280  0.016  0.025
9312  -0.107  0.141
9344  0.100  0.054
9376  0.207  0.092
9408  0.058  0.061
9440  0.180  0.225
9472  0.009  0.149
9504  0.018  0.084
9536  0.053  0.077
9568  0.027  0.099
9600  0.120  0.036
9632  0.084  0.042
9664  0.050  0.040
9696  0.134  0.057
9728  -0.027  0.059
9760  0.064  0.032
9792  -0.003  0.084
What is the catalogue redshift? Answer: 0.715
